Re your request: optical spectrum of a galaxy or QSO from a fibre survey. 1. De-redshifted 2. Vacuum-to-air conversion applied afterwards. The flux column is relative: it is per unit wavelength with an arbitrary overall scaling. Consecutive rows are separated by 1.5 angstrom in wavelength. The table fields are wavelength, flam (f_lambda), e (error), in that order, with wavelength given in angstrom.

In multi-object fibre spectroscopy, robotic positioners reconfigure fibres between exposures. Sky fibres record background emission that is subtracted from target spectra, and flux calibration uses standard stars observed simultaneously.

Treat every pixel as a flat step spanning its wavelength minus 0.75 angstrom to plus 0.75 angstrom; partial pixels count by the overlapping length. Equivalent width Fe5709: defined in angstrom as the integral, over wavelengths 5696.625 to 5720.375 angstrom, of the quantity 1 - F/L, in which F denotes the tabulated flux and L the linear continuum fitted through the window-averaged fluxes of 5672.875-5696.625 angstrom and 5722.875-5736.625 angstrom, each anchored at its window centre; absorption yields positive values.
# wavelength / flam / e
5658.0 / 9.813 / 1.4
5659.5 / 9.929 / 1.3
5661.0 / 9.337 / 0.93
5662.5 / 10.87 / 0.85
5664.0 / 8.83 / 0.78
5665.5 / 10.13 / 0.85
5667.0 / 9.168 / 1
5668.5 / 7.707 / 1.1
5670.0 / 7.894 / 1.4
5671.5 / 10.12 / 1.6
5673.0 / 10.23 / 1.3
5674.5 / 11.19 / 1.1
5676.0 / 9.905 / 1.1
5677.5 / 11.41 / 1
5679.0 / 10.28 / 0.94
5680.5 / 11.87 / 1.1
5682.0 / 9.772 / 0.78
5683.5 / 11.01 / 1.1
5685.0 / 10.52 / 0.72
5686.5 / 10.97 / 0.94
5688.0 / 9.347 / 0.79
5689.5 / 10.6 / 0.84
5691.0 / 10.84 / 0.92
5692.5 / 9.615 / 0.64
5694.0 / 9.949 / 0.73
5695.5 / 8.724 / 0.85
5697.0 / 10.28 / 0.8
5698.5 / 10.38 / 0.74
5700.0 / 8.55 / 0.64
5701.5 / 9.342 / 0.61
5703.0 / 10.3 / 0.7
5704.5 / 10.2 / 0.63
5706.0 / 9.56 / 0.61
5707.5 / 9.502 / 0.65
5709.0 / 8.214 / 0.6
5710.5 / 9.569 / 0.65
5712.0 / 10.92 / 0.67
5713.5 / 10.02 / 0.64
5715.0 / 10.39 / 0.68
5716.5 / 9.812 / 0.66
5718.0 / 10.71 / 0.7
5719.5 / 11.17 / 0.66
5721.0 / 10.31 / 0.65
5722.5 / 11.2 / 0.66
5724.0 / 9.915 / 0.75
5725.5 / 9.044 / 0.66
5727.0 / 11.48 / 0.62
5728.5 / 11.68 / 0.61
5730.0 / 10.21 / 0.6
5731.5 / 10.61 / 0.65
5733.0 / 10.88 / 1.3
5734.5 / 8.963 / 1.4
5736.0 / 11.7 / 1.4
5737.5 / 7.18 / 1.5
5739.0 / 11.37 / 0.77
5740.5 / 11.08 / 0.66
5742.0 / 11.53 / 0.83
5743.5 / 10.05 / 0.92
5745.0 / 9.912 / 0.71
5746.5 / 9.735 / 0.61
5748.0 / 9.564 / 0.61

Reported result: 1.2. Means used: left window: 10.4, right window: 10.5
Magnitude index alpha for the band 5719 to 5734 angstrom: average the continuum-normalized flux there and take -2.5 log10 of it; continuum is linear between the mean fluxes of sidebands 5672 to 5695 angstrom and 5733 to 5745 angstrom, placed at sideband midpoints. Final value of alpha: -0.03 mag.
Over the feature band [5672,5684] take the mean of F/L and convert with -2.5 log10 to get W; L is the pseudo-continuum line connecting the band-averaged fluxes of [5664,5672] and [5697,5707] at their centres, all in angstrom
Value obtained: -0.16 mag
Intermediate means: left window 8.95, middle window 10.7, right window 9.76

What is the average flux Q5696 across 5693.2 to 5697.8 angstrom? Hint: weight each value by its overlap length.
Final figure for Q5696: 9.66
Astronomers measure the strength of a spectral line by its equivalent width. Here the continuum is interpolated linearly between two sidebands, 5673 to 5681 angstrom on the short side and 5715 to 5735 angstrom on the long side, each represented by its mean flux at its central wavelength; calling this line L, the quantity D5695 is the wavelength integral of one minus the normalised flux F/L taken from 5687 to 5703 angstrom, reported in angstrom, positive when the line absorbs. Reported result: 1.3 angstrom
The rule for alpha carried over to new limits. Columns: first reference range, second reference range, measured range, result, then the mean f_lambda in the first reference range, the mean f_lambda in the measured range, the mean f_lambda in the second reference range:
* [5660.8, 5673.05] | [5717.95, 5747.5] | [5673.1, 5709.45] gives -0.04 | 9.32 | 10.1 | 10.4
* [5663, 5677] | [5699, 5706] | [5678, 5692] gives -0.11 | 9.52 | 10.6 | 9.62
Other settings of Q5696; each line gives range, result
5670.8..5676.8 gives 10.4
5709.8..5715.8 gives 10.2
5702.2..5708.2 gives 9.89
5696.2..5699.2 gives 10.3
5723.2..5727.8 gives 10.2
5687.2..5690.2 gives 9.98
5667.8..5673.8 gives 9.02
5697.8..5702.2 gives 9.41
